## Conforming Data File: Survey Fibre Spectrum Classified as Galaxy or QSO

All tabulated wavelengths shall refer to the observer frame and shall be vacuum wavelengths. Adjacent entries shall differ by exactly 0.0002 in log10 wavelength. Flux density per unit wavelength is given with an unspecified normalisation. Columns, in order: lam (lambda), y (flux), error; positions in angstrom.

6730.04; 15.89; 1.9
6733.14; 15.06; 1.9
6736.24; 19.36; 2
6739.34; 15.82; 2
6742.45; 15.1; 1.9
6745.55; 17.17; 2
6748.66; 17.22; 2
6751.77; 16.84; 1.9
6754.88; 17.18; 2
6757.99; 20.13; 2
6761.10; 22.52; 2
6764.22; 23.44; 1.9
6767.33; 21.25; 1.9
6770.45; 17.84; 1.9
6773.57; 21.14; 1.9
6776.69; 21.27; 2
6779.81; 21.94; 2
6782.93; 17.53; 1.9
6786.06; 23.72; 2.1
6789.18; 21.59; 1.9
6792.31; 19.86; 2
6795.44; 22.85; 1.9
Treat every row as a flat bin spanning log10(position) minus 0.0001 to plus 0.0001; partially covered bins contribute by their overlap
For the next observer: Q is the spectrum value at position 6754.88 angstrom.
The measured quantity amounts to 17.18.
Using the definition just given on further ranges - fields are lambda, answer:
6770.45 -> 17.84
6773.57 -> 21.14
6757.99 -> 20.13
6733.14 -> 15.06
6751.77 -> 16.84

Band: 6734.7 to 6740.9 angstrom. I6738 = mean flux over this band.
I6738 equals 17.6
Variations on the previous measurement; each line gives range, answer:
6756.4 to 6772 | 21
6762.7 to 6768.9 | 22.3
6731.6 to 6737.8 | 17.2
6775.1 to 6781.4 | 21.6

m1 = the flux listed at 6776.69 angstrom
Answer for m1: 21.27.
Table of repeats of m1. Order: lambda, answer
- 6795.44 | 22.85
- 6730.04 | 15.89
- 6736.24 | 19.36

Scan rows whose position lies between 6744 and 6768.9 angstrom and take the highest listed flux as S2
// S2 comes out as 23.44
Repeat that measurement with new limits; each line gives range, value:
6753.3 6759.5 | 20.13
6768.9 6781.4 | 21.94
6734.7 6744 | 19.36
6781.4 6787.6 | 23.72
